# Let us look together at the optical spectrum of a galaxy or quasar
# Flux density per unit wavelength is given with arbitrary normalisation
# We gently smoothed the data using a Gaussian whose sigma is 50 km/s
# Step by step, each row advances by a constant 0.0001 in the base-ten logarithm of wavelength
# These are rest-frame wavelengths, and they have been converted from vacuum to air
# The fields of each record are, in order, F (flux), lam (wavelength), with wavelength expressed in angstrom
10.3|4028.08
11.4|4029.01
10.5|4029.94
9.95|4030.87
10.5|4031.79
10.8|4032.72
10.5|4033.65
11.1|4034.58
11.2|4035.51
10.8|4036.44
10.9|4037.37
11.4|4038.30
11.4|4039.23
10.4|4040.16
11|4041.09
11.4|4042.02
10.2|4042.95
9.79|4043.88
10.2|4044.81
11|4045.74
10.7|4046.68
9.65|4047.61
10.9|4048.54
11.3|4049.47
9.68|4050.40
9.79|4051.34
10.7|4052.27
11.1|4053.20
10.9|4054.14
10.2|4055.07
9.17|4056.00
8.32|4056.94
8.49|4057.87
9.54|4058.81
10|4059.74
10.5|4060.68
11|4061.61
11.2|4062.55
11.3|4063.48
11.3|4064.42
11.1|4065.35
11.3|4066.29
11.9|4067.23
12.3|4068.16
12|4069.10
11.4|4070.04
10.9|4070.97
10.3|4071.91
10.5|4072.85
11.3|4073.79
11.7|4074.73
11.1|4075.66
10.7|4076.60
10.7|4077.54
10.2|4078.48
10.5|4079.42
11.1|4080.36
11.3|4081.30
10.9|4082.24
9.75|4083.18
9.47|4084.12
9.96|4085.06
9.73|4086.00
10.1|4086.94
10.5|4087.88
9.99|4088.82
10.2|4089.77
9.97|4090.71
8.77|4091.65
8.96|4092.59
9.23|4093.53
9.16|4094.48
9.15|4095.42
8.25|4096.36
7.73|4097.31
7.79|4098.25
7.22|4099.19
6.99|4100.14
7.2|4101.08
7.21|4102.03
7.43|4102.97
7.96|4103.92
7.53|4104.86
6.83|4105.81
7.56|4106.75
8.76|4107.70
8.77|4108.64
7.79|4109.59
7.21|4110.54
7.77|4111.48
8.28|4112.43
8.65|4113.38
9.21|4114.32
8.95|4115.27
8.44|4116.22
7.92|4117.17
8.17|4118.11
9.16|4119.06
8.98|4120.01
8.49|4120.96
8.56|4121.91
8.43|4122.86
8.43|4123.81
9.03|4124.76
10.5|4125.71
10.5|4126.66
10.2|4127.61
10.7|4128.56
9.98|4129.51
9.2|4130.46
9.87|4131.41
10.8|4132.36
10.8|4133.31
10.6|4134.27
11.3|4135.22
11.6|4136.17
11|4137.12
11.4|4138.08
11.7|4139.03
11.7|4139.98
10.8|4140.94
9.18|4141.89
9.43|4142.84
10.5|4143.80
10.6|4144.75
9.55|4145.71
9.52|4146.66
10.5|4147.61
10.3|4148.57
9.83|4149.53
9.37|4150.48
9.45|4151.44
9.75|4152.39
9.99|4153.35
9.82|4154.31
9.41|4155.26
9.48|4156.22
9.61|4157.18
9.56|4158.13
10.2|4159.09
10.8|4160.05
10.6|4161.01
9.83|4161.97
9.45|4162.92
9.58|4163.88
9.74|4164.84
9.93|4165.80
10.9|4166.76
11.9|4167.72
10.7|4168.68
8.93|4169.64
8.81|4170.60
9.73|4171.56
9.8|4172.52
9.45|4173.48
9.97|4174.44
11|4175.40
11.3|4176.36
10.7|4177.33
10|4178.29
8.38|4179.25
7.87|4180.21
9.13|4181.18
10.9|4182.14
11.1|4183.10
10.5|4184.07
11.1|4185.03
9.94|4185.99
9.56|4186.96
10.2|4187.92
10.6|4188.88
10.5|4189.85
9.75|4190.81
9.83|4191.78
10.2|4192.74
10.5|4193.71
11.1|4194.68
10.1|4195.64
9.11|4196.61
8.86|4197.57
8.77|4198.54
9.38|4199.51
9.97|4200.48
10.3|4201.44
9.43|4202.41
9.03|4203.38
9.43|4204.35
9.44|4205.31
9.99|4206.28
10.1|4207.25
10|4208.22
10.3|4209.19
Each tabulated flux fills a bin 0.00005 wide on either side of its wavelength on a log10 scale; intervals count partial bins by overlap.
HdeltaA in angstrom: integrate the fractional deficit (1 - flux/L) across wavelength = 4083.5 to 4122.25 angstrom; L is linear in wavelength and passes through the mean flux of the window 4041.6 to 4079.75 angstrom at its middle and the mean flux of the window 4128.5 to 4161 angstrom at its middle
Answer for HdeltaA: 7.1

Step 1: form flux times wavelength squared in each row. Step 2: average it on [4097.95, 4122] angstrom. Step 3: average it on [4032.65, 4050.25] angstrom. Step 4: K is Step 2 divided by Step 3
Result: 0.77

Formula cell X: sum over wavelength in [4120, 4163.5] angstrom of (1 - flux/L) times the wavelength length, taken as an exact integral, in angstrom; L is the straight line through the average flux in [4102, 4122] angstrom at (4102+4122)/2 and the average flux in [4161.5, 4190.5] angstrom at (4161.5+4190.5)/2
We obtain -4.8 angstrom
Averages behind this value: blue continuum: 8.18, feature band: 10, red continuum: 10.1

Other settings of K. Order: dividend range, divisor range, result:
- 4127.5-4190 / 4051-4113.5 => 1.09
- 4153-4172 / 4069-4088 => 0.97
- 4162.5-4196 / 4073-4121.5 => 1.16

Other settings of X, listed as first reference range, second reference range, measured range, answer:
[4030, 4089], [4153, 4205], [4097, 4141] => 5.28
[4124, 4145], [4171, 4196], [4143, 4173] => 1.10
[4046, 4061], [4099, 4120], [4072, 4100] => -3.00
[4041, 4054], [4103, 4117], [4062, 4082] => -3.29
